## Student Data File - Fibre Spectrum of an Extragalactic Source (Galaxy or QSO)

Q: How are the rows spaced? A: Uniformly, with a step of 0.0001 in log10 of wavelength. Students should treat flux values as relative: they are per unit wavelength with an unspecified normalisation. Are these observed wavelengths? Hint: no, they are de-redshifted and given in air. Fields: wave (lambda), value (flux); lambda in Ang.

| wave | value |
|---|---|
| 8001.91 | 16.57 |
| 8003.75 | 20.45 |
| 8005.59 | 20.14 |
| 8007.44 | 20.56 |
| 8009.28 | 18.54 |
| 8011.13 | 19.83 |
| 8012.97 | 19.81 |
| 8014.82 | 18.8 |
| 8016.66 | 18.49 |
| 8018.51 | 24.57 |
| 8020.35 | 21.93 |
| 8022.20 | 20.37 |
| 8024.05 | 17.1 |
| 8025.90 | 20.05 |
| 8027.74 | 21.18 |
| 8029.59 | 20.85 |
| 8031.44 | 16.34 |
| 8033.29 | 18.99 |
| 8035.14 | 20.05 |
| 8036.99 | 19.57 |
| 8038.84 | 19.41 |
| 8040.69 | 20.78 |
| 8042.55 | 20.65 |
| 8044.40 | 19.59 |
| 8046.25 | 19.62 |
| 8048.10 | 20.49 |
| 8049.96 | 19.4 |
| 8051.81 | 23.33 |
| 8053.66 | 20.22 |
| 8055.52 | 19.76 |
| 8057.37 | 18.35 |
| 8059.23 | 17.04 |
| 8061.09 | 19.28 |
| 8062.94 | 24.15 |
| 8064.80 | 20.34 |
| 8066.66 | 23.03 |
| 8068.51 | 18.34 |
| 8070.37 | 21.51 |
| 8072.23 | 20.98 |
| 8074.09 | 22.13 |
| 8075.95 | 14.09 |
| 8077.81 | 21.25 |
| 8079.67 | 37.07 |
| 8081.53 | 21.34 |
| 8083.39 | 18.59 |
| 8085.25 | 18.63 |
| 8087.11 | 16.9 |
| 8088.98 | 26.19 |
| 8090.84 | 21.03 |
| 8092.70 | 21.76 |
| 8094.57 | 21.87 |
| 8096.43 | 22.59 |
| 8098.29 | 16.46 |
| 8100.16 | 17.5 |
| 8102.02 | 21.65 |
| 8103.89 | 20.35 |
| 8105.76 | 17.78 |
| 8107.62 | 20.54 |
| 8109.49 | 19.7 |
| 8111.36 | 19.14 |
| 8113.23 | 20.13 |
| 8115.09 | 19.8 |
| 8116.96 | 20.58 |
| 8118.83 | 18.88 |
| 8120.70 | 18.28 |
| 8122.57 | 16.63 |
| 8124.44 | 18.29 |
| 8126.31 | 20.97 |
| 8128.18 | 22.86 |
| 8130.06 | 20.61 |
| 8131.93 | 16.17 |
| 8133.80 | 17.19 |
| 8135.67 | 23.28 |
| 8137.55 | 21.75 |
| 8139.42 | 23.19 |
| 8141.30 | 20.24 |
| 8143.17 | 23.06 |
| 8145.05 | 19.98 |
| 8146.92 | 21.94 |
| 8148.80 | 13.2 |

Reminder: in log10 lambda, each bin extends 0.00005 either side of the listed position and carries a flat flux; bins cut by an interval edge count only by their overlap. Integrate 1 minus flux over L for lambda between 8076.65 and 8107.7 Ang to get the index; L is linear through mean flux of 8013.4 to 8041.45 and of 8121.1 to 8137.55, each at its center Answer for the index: -2.4 Ang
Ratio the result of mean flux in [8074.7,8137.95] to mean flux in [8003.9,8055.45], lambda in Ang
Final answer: 1.01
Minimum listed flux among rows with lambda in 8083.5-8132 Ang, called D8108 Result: 16.17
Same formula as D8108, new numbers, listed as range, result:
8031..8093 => 14.09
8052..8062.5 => 17.04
